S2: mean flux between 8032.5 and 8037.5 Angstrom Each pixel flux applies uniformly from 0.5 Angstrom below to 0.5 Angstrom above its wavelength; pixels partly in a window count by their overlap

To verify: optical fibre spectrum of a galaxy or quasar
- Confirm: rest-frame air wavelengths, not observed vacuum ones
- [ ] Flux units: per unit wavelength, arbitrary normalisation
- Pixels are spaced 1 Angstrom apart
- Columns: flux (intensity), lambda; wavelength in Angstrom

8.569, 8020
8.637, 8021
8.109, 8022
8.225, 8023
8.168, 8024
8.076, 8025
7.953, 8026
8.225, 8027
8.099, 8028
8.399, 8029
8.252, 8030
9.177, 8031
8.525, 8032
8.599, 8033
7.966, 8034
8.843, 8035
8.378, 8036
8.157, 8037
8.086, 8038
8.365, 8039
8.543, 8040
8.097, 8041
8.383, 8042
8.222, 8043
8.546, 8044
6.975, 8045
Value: 8.39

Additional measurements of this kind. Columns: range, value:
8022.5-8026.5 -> 8.11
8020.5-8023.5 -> 8.32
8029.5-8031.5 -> 8.71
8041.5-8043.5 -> 8.3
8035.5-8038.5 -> 8.21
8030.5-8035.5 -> 8.62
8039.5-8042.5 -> 8.34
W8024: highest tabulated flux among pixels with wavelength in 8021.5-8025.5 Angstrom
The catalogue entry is 8.225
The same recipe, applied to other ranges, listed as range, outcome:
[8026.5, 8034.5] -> 9.177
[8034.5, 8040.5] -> 8.843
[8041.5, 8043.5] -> 8.383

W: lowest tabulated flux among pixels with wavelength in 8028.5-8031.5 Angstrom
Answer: 8.252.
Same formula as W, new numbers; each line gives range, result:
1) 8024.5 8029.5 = 7.953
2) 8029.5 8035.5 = 7.966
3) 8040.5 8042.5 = 8.097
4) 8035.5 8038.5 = 8.086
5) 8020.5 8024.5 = 8.109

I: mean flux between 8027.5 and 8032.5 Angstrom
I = 8.49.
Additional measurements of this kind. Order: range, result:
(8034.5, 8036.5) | 8.61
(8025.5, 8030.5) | 8.19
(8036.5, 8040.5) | 8.29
